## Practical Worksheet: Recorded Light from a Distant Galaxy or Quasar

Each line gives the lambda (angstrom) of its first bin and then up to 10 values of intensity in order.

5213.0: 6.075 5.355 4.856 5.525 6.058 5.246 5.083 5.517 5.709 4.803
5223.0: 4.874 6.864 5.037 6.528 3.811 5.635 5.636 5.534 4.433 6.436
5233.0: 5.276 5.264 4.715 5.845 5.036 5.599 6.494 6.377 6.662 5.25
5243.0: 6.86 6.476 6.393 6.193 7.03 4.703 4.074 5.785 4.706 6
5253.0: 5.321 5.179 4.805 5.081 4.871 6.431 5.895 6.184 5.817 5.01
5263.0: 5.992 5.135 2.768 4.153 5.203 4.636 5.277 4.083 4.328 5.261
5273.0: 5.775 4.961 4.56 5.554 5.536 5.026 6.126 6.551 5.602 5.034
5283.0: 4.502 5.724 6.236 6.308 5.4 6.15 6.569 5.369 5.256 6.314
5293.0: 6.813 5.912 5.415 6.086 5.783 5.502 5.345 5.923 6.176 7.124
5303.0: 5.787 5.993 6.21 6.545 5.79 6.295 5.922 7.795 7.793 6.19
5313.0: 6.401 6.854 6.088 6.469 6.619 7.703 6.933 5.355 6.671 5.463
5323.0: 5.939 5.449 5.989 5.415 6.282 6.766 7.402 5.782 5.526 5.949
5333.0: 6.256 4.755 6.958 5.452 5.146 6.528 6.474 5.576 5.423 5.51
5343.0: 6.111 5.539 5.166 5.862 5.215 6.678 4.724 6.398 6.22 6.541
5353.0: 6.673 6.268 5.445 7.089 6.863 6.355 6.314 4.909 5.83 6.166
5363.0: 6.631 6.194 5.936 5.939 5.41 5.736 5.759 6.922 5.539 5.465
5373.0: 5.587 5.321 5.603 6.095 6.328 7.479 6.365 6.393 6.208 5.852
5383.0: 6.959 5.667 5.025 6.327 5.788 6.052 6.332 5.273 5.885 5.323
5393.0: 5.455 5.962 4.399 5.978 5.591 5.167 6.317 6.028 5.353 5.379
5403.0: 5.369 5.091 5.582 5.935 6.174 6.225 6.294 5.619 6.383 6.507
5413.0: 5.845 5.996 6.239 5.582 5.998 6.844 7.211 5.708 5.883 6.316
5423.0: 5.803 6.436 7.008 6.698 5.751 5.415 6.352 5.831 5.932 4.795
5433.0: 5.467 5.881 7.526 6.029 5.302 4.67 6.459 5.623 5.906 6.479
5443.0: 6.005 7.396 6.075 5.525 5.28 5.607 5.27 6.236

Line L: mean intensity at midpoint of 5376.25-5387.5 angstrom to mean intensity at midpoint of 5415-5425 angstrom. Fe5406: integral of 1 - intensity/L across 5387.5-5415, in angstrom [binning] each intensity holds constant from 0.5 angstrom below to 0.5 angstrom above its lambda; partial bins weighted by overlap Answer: 2.0 angstrom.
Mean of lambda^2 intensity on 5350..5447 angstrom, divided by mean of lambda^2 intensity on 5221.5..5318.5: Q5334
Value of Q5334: 1.1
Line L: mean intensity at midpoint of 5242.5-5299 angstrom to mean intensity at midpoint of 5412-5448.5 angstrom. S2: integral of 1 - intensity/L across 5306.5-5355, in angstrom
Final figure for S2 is -3.7 angstrom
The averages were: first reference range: 5.49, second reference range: 6.03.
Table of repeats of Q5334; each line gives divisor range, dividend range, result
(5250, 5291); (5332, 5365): 1.15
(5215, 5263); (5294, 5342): 1.14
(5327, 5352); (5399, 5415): 1.02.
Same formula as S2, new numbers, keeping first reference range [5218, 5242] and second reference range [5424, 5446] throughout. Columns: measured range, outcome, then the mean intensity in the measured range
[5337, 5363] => -0.78 angstrom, 5.99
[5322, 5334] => -0.47 angstrom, 5.99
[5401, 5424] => -0.09 angstrom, 5.99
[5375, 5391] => -0.60 angstrom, 6.12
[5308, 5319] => -2.00 angstrom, 6.77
